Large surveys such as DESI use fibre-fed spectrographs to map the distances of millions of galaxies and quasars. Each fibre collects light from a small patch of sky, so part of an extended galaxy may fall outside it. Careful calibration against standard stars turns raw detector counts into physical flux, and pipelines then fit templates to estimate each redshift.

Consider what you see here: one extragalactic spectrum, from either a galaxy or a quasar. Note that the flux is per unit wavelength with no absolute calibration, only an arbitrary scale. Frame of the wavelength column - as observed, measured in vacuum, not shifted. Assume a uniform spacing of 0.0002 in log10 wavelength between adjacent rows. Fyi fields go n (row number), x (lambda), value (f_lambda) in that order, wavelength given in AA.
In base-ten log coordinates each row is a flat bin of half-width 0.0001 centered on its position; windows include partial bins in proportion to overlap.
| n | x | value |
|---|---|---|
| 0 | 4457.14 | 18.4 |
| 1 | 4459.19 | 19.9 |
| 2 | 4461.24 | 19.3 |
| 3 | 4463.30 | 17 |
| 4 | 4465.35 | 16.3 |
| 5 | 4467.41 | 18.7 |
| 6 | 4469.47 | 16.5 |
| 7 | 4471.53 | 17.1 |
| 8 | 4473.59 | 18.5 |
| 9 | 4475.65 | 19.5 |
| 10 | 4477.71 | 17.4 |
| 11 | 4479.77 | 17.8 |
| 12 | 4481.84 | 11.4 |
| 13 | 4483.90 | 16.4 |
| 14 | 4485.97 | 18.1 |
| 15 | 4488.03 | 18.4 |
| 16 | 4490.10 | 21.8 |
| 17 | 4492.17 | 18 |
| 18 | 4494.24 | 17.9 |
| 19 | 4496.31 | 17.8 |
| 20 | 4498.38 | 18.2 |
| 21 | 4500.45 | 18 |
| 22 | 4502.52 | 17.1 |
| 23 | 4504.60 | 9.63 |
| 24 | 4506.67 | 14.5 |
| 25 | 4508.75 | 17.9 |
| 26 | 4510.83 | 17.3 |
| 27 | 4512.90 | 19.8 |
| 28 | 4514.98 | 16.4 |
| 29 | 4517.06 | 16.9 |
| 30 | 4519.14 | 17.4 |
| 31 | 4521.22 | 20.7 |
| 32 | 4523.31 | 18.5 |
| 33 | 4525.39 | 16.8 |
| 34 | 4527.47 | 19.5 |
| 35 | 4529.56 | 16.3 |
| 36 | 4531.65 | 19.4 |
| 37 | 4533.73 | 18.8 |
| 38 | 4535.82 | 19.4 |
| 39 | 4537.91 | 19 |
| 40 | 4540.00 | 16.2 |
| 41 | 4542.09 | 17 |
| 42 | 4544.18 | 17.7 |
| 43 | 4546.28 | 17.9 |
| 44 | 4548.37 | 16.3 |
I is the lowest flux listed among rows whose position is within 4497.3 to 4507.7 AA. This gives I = 9.63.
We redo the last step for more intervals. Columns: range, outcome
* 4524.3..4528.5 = 16.8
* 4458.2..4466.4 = 16.3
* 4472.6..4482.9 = 11.4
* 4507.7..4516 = 16.4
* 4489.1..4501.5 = 17.8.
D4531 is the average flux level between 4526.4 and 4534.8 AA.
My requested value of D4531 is 18.5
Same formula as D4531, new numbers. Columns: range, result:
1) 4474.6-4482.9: 16.5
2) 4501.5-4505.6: 13.4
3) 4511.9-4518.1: 17.7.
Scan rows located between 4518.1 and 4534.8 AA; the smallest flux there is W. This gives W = 16.3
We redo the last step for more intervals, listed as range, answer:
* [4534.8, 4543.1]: 16.2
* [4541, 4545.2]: 17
